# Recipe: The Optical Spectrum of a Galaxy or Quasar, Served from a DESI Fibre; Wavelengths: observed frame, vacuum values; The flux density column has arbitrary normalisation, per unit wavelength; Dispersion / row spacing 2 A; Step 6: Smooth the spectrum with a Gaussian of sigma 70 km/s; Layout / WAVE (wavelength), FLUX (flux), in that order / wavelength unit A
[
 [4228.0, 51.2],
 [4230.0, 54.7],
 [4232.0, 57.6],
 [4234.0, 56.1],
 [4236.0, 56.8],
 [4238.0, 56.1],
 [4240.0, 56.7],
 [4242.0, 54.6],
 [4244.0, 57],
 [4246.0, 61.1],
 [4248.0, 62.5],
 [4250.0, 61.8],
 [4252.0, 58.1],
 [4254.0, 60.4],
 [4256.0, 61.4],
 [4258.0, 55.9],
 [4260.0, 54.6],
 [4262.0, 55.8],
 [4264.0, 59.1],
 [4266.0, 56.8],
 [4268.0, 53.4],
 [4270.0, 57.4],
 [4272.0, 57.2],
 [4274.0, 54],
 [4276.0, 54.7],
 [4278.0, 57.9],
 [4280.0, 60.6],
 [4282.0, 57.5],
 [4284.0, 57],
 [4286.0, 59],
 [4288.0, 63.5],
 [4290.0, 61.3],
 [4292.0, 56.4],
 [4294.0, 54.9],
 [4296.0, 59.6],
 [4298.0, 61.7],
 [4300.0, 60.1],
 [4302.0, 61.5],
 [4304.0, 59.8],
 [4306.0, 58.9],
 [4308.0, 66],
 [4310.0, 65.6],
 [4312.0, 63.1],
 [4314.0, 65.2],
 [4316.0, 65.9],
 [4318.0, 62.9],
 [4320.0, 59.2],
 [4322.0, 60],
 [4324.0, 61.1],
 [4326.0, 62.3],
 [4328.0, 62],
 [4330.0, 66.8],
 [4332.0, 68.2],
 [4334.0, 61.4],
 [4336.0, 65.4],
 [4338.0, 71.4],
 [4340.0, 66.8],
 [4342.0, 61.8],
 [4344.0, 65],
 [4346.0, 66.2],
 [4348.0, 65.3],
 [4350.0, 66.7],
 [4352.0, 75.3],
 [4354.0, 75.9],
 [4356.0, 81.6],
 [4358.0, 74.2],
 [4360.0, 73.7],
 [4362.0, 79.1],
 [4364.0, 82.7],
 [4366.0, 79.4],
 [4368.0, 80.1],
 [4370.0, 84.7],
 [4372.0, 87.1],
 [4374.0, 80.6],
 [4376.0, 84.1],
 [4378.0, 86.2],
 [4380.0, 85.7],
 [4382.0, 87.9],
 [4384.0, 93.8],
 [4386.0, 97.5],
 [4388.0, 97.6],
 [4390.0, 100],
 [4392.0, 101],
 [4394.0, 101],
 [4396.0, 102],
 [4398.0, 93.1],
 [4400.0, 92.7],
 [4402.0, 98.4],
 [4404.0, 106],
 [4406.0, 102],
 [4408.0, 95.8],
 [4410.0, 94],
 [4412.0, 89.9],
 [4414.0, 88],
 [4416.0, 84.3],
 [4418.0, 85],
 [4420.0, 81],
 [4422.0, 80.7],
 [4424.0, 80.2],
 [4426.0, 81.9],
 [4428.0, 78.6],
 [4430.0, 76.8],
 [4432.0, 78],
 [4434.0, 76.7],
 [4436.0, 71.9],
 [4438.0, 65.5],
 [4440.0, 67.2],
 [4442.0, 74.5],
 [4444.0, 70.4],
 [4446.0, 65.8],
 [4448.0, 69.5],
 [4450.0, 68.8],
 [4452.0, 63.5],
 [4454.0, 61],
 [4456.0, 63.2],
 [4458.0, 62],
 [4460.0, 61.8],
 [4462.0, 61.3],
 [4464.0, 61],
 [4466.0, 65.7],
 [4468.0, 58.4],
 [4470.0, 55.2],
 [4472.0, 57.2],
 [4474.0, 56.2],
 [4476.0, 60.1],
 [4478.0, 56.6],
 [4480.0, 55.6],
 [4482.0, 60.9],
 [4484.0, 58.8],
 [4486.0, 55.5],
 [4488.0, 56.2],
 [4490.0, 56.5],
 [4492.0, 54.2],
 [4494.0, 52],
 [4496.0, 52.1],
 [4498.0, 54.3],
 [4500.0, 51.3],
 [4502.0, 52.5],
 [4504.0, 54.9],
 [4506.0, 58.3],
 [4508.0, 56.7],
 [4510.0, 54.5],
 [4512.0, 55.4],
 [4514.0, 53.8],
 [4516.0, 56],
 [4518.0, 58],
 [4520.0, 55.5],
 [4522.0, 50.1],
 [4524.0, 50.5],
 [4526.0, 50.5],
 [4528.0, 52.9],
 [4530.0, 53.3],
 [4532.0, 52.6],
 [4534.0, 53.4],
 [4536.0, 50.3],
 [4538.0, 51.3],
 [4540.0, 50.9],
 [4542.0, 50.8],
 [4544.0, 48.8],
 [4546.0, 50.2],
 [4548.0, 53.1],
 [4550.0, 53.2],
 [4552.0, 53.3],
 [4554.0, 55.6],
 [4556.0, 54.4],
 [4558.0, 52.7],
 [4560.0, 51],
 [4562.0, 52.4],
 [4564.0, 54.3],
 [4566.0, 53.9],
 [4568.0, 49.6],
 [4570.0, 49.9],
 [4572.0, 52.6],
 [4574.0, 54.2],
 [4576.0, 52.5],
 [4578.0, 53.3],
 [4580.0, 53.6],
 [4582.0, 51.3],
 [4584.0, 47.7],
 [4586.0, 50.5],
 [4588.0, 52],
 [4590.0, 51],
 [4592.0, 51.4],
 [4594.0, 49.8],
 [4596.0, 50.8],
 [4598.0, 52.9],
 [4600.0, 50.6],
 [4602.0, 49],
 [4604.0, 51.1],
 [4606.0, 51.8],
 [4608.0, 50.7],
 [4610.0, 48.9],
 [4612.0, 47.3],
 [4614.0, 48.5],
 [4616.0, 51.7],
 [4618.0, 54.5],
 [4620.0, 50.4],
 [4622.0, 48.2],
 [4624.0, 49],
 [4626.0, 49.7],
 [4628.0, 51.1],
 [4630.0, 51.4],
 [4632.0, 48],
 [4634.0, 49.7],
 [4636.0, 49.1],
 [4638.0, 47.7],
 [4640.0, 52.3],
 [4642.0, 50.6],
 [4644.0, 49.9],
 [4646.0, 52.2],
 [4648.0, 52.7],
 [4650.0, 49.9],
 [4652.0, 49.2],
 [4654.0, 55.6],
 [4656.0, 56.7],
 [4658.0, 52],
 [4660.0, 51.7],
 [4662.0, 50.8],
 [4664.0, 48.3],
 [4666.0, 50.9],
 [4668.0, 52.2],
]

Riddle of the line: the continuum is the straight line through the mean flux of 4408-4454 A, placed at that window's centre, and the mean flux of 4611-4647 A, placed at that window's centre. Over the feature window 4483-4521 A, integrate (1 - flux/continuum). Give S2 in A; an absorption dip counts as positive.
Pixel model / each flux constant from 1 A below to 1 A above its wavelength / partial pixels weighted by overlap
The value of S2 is 6.9 A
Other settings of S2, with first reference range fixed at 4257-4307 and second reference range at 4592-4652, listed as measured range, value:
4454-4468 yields -2.1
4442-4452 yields -2.7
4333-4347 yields -2.2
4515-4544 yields 0.0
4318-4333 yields -1.5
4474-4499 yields -1.3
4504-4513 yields -0.5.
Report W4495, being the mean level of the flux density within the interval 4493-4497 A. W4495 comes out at 52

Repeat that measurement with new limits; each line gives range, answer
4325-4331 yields 63.7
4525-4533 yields 52.3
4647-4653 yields 50.6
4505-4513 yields 56.2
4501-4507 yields 55.2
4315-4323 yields 62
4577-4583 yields 52.7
